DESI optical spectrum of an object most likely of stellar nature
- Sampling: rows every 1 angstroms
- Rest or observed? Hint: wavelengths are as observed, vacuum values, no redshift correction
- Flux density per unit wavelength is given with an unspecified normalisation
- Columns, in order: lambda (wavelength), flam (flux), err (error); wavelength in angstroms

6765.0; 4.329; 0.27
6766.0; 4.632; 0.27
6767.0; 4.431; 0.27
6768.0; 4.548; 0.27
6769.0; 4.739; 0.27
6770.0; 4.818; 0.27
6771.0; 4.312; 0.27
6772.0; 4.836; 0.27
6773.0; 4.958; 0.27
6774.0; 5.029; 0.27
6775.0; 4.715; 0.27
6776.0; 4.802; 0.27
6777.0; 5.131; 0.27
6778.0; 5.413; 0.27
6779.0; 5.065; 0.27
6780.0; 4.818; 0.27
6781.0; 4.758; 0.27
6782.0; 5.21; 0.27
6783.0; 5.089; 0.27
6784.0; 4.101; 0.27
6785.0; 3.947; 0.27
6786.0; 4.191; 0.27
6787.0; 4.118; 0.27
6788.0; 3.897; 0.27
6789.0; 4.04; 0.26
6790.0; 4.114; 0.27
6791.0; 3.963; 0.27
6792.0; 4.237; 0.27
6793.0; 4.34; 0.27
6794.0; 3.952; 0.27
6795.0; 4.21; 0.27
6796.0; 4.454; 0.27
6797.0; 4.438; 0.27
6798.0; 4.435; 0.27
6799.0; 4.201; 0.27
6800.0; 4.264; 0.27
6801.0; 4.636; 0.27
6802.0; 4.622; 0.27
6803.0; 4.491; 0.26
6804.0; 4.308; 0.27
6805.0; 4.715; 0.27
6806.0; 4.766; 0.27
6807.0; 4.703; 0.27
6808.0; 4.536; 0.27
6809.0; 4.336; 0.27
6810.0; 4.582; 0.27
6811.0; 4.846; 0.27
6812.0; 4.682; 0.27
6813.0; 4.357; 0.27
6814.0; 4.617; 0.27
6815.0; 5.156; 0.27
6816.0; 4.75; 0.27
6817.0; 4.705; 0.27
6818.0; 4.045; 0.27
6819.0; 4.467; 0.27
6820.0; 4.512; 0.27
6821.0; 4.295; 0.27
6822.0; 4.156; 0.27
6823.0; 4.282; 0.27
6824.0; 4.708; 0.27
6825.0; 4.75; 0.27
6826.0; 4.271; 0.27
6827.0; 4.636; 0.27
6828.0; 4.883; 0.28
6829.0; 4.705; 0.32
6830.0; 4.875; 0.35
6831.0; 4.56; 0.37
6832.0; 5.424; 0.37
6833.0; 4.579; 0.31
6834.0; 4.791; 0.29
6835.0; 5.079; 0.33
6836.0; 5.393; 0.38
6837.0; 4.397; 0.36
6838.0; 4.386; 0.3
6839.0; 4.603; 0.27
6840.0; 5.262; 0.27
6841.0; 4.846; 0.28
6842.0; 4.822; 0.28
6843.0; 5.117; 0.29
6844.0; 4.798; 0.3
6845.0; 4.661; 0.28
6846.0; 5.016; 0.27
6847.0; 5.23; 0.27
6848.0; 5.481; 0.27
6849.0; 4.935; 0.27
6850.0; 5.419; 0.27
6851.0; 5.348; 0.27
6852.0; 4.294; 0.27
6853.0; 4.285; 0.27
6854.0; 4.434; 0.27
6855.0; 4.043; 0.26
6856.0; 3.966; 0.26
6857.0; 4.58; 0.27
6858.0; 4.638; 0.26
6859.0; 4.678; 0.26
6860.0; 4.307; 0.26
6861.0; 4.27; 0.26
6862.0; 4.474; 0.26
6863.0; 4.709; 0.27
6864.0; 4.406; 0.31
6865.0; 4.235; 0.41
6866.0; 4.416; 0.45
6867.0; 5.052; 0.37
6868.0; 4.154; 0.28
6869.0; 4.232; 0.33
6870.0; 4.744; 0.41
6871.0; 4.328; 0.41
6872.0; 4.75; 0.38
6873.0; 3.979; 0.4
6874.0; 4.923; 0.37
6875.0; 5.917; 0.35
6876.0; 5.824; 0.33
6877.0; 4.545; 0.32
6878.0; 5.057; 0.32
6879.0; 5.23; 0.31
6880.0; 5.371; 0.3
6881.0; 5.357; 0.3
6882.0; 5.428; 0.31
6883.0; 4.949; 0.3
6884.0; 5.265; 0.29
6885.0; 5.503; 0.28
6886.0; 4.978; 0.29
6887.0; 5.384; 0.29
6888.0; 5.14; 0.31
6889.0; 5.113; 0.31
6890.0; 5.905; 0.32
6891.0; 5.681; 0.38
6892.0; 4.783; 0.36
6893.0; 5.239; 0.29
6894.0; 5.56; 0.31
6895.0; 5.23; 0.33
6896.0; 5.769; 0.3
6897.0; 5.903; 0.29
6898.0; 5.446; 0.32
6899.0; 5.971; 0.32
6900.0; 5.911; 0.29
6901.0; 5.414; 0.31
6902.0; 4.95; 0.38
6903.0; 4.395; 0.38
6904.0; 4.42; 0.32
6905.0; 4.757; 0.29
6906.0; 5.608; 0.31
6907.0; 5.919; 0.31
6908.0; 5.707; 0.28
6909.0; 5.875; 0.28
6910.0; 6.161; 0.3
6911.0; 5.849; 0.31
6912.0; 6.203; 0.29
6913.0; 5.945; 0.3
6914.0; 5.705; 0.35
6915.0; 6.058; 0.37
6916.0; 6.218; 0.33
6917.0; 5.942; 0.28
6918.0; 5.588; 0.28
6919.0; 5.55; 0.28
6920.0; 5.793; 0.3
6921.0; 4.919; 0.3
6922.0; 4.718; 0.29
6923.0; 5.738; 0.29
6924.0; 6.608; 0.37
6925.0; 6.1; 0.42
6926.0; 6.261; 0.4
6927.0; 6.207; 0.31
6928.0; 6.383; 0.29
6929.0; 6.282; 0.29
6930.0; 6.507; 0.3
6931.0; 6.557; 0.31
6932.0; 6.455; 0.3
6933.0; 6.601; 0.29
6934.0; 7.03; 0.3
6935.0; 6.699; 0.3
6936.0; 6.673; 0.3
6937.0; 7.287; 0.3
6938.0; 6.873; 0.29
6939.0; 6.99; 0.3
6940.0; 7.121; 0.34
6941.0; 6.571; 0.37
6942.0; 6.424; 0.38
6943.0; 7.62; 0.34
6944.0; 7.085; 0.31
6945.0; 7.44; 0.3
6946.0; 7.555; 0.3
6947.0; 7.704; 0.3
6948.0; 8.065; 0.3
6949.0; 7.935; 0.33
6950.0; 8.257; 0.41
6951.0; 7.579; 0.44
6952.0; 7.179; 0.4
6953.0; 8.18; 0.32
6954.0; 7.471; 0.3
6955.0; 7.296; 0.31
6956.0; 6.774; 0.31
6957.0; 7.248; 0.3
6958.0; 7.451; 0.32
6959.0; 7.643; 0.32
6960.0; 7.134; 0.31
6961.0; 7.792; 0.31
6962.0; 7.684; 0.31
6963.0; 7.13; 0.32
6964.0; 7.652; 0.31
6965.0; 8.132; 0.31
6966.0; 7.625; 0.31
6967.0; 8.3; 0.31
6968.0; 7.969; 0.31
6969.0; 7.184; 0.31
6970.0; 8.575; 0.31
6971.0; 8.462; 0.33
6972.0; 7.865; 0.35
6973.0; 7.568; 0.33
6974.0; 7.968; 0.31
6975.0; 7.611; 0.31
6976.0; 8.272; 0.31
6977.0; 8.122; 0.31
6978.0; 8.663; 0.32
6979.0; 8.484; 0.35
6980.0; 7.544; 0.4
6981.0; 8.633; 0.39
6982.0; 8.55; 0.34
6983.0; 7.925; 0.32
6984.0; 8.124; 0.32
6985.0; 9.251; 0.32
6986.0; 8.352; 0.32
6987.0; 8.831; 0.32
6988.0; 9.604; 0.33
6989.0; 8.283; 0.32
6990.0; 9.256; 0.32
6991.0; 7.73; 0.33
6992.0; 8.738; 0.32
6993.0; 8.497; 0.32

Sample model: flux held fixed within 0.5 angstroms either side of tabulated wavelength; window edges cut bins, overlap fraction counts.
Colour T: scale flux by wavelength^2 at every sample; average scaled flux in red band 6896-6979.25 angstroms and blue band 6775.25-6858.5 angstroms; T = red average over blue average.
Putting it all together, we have 1.52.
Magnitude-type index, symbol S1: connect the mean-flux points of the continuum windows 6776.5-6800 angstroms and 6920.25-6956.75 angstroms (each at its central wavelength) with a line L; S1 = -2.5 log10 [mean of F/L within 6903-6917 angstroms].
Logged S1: 0.13 mag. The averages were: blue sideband 4.44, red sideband 6.86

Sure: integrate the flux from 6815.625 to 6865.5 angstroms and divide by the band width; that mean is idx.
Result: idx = 4.67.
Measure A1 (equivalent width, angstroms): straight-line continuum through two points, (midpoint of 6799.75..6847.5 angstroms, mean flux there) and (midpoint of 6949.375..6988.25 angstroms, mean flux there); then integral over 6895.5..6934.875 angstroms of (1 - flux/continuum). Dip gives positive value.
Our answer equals 5.3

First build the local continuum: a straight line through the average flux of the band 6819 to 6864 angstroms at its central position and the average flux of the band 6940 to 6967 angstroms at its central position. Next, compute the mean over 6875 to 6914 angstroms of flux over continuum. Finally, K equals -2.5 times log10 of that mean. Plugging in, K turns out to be 0.11 mag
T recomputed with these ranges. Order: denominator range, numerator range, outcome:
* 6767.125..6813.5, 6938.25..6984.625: 1.79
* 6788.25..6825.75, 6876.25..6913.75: 1.25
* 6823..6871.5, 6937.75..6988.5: 1.72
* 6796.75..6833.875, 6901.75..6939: 1.35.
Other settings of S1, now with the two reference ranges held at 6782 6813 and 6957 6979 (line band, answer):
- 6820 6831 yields 0.09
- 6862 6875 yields 0.27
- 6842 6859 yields 0.15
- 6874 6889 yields 0.16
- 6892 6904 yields 0.20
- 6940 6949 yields 0.01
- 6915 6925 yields 0.20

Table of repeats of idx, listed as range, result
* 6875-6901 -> 5.39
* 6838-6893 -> 4.87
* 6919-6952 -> 6.74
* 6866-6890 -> 5.02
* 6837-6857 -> 4.77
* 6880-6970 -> 6.37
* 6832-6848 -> 4.9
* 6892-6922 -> 5.56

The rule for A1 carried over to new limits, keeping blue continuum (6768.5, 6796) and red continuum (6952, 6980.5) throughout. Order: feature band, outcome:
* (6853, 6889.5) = 8.0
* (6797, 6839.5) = 4.7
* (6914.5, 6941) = 3.1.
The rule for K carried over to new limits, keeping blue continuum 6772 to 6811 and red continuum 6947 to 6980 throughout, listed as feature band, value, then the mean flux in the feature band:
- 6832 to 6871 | 0.20 mag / 4.69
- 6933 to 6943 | 0.06 mag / 6.88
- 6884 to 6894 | 0.20 mag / 5.31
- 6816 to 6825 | 0.15 mag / 4.44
